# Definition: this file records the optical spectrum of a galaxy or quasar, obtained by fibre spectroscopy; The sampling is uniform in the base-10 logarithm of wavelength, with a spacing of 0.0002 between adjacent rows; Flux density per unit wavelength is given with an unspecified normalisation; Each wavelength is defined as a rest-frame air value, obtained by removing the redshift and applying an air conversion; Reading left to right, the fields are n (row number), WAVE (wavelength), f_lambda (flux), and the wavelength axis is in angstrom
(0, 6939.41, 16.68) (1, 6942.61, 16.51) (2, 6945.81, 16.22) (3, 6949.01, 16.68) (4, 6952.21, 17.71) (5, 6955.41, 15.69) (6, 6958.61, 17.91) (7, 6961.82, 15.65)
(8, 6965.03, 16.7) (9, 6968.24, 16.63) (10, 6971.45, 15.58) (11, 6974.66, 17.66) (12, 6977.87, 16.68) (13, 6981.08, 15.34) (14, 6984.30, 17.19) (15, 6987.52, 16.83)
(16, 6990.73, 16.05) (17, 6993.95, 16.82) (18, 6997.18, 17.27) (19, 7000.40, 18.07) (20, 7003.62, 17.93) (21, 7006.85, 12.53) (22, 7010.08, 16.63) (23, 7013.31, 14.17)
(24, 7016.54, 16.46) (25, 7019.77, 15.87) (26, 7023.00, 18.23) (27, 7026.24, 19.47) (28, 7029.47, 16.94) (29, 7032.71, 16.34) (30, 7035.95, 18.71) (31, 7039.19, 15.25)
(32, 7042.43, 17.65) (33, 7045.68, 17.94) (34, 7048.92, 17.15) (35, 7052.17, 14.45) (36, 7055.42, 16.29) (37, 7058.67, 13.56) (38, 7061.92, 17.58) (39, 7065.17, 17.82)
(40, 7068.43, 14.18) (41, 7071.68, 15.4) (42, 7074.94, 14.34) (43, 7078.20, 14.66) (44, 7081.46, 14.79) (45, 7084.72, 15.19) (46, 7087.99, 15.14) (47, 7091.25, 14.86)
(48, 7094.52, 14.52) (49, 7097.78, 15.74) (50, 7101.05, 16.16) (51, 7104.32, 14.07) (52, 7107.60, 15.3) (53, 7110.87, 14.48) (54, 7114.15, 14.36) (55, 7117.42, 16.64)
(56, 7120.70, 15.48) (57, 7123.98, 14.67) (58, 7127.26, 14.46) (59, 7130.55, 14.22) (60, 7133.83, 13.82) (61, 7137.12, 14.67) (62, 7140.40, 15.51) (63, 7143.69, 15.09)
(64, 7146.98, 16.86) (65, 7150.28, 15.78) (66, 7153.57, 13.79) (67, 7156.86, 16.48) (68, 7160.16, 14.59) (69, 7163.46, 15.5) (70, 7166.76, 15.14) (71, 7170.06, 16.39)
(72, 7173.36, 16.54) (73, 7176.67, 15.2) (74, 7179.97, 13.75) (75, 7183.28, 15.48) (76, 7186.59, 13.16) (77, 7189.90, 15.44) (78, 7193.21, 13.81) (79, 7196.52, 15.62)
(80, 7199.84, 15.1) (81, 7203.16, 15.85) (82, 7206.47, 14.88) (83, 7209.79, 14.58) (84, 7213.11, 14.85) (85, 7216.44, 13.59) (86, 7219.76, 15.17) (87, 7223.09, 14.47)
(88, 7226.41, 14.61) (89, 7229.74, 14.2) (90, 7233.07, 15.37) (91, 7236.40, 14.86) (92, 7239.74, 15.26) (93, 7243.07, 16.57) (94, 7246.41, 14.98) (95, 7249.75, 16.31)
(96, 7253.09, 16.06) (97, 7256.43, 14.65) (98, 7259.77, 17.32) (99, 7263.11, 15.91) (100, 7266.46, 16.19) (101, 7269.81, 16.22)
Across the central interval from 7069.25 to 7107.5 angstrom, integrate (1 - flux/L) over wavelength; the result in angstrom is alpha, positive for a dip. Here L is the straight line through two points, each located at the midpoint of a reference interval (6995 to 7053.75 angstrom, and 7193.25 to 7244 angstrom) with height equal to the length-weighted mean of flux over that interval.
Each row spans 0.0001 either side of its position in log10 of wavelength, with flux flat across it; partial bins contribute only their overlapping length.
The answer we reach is 2.7 angstrom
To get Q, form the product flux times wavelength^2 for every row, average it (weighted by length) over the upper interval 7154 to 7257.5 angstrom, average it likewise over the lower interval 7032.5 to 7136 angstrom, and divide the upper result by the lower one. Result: 1.01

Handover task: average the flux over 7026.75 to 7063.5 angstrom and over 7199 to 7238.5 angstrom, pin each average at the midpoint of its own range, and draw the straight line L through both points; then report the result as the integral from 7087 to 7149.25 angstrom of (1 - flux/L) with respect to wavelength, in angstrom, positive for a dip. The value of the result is 3.1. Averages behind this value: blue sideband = 16.6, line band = 15.1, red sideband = 14.8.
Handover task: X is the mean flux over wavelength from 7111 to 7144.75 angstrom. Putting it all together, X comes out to 14.9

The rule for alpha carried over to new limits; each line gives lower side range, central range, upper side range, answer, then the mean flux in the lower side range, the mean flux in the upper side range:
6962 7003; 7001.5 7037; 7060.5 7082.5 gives -0.9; 16.7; 15.5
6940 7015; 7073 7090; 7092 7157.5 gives 0.7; 16.5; 15.1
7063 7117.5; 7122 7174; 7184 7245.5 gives -0.6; 15.1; 14.9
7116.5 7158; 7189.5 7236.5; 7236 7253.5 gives 2.2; 15.1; 15.7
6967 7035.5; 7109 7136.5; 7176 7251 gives 1.6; 16.6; 14.9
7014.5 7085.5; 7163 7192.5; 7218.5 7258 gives 0.8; 16.3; 15.2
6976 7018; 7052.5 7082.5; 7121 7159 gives 0.6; 16.3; 15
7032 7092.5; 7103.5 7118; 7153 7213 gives 0.6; 15.9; 15.1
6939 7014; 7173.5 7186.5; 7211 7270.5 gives 0.7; 16.5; 15.3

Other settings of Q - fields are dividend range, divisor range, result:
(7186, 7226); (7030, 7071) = 0.94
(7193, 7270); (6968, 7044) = 0.98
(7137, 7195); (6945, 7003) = 0.96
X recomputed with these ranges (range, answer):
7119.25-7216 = 15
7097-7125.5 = 15.2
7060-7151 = 15.2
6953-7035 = 16.6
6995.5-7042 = 16.7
